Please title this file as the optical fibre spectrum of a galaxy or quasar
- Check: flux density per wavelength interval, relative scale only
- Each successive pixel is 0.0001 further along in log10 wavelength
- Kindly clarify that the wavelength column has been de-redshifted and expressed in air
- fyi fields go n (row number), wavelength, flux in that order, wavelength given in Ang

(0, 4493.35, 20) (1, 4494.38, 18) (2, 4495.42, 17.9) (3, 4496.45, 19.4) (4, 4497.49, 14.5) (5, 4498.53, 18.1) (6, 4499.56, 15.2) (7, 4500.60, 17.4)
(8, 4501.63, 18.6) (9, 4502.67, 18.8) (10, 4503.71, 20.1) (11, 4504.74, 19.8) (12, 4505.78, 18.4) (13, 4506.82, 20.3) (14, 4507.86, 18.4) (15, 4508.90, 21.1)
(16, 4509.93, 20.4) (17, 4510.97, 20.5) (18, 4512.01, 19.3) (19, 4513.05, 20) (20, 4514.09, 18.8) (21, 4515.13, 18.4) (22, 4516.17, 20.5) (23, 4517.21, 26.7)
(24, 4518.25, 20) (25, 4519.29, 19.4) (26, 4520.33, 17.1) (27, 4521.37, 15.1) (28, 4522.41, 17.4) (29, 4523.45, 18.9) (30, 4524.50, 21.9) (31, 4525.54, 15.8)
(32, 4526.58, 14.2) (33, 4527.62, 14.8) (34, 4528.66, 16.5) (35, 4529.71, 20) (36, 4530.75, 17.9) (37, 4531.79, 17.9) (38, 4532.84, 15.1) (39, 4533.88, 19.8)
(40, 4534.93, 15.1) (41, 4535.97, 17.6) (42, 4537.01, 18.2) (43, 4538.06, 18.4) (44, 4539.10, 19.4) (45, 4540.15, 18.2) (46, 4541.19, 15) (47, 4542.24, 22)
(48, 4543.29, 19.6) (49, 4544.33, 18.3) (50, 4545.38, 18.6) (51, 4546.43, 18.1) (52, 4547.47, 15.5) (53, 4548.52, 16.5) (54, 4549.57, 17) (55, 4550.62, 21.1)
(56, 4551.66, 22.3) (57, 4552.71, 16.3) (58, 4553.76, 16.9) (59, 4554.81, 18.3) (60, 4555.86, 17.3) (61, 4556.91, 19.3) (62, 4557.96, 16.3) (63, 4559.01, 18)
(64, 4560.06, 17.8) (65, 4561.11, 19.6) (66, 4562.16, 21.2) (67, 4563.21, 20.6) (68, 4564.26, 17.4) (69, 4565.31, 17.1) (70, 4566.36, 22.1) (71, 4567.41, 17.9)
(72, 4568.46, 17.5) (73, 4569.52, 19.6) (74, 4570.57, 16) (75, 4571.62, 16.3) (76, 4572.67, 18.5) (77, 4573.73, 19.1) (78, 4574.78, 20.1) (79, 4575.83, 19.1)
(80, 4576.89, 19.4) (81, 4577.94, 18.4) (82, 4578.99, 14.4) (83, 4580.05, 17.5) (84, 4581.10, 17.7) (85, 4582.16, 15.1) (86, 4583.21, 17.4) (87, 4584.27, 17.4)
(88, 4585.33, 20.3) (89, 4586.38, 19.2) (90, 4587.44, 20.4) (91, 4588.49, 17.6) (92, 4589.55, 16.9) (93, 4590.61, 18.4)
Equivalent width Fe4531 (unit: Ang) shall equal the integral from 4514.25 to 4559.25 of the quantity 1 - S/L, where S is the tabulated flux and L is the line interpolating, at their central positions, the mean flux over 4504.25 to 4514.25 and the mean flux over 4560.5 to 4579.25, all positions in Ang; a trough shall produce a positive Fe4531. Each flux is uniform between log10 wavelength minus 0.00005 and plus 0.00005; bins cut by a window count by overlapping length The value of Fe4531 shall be 2.50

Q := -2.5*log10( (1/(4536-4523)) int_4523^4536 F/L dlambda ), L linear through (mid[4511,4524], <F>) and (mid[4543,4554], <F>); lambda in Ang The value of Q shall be 0.09 mag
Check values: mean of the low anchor 19.3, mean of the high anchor 18.2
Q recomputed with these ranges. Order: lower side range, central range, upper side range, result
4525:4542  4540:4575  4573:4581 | -0.04 mag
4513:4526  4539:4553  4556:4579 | 0.02 mag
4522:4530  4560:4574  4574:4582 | -0.05 mag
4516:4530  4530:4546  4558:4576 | 0.02 mag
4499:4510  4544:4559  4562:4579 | 0.04 mag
